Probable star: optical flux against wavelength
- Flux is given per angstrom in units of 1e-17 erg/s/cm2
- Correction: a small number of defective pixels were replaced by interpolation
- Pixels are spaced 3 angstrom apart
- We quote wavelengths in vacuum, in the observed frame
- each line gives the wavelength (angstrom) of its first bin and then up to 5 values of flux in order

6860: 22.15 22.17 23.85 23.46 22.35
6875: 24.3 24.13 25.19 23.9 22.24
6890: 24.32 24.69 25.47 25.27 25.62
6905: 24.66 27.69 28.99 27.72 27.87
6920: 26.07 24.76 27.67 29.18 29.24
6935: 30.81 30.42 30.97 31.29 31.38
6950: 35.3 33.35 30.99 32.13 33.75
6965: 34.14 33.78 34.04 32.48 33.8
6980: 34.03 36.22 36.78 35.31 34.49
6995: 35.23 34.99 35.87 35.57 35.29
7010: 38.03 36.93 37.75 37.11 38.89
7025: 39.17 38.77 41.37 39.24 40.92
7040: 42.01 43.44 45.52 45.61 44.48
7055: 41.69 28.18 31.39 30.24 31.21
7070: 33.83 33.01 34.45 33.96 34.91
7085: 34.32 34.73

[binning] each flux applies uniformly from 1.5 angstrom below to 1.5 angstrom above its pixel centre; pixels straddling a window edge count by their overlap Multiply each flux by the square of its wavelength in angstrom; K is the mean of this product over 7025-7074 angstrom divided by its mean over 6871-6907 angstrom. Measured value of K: 1.64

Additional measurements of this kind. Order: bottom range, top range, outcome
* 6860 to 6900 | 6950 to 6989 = 1.46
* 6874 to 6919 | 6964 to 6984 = 1.36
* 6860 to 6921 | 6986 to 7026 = 1.51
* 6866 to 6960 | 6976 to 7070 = 1.41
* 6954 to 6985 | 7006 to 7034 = 1.16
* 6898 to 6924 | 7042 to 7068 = 1.49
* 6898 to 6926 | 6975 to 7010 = 1.36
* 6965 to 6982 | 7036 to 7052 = 1.32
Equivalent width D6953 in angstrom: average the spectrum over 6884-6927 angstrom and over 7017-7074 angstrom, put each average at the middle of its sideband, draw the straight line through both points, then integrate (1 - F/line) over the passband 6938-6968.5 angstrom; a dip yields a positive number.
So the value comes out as -2.5 angstrom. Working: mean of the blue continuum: 25.8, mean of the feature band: 32.6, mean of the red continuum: 38.3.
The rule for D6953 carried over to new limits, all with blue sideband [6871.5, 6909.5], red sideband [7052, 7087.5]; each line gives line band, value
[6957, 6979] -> -3.7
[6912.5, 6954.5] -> -4.4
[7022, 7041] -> -4.9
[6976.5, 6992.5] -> -3.1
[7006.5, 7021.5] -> -3.0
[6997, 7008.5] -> -1.9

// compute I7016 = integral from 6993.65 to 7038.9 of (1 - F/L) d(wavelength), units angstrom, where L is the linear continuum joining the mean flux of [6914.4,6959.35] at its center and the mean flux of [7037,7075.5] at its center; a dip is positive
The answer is -3.4 angstrom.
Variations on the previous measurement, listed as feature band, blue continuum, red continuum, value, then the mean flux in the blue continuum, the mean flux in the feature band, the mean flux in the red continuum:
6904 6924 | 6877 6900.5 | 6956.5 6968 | 0.3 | 24.4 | 26.9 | 33.2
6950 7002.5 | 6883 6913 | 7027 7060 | -0.9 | 25.3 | 34.2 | 40.9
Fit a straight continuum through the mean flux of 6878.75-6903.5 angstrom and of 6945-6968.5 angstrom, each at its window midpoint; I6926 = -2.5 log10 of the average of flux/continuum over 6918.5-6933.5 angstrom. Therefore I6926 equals 0.07 mag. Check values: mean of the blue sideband 24.6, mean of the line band 27.4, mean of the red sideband 33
